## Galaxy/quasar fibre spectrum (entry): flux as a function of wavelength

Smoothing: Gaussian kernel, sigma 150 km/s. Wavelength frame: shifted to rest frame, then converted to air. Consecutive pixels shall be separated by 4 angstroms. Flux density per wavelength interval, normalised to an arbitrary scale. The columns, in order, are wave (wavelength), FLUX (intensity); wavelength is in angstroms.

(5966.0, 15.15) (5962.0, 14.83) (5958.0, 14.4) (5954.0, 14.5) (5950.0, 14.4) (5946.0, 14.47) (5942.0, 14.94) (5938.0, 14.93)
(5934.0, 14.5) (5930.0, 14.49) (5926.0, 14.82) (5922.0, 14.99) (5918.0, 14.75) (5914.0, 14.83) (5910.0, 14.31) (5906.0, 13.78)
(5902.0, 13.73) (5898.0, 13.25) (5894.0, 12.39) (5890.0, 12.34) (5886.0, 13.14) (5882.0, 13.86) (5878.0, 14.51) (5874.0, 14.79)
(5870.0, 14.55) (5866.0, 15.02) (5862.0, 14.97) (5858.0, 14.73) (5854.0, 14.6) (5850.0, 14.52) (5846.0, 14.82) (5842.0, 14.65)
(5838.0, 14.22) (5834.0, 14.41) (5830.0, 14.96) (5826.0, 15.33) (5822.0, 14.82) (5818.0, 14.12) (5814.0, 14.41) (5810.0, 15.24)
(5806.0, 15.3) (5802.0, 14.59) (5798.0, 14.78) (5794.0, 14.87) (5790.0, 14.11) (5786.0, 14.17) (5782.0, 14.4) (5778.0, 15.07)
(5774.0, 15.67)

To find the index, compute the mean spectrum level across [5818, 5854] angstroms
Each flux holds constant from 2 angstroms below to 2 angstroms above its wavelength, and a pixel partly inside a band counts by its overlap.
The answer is 14.7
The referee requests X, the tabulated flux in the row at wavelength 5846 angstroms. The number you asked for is 14.82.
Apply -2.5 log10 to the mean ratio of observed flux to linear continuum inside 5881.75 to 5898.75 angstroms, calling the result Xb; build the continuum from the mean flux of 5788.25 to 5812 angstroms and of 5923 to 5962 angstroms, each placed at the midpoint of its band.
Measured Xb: 0.14 mag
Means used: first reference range 14.8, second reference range 14.6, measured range 12.9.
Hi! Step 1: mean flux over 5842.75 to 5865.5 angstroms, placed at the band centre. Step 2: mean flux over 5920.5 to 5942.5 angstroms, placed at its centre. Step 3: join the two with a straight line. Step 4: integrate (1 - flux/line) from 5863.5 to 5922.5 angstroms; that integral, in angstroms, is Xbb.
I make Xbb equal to 3.0 angstroms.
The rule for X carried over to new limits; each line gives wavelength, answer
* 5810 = 15.24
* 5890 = 12.34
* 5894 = 12.39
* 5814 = 14.41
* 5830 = 14.96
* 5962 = 14.83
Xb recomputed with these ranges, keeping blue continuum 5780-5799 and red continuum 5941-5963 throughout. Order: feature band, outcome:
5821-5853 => -0.02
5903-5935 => 0.00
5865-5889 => 0.02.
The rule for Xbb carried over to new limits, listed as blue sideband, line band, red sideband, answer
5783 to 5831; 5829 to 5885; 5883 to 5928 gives -1.2 angstroms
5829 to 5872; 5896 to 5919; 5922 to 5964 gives 0.9 angstroms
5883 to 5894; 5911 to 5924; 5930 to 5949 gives -0.9 angstroms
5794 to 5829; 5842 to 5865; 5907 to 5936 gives 0.0 angstroms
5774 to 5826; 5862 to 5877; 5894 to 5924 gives -0.5 angstroms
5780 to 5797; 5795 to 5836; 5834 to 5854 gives -0.9 angstroms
